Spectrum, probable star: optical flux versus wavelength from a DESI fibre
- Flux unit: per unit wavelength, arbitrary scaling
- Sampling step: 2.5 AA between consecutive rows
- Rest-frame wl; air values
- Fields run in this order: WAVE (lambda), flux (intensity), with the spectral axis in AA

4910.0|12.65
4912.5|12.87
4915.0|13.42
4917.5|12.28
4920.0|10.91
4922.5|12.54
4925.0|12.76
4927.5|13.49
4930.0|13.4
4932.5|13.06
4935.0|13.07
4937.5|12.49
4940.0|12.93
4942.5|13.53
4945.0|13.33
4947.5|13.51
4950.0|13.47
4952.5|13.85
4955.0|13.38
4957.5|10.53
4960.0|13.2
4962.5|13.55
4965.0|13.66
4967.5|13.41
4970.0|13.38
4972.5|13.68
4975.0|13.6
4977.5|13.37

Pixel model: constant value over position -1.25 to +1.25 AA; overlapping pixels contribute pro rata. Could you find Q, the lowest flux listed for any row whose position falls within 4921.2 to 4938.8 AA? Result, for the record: 12.49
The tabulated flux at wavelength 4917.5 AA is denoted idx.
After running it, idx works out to 12.28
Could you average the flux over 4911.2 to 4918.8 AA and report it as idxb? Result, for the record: 12.8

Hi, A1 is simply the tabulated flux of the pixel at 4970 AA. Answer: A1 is 13.38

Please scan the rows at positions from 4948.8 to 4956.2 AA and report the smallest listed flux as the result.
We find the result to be 13.38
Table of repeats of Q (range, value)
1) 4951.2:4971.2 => 10.53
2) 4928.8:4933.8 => 13.06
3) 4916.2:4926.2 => 10.91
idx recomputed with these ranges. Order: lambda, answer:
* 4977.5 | 13.37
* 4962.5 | 13.55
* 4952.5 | 13.85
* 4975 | 13.6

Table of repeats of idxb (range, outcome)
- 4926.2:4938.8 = 13.1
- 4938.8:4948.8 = 13.3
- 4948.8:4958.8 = 12.8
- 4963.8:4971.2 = 13.5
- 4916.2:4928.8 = 12.4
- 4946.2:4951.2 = 13.5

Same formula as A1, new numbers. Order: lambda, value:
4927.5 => 13.49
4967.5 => 13.41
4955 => 13.38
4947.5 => 13.51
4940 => 12.93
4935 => 13.07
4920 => 10.91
